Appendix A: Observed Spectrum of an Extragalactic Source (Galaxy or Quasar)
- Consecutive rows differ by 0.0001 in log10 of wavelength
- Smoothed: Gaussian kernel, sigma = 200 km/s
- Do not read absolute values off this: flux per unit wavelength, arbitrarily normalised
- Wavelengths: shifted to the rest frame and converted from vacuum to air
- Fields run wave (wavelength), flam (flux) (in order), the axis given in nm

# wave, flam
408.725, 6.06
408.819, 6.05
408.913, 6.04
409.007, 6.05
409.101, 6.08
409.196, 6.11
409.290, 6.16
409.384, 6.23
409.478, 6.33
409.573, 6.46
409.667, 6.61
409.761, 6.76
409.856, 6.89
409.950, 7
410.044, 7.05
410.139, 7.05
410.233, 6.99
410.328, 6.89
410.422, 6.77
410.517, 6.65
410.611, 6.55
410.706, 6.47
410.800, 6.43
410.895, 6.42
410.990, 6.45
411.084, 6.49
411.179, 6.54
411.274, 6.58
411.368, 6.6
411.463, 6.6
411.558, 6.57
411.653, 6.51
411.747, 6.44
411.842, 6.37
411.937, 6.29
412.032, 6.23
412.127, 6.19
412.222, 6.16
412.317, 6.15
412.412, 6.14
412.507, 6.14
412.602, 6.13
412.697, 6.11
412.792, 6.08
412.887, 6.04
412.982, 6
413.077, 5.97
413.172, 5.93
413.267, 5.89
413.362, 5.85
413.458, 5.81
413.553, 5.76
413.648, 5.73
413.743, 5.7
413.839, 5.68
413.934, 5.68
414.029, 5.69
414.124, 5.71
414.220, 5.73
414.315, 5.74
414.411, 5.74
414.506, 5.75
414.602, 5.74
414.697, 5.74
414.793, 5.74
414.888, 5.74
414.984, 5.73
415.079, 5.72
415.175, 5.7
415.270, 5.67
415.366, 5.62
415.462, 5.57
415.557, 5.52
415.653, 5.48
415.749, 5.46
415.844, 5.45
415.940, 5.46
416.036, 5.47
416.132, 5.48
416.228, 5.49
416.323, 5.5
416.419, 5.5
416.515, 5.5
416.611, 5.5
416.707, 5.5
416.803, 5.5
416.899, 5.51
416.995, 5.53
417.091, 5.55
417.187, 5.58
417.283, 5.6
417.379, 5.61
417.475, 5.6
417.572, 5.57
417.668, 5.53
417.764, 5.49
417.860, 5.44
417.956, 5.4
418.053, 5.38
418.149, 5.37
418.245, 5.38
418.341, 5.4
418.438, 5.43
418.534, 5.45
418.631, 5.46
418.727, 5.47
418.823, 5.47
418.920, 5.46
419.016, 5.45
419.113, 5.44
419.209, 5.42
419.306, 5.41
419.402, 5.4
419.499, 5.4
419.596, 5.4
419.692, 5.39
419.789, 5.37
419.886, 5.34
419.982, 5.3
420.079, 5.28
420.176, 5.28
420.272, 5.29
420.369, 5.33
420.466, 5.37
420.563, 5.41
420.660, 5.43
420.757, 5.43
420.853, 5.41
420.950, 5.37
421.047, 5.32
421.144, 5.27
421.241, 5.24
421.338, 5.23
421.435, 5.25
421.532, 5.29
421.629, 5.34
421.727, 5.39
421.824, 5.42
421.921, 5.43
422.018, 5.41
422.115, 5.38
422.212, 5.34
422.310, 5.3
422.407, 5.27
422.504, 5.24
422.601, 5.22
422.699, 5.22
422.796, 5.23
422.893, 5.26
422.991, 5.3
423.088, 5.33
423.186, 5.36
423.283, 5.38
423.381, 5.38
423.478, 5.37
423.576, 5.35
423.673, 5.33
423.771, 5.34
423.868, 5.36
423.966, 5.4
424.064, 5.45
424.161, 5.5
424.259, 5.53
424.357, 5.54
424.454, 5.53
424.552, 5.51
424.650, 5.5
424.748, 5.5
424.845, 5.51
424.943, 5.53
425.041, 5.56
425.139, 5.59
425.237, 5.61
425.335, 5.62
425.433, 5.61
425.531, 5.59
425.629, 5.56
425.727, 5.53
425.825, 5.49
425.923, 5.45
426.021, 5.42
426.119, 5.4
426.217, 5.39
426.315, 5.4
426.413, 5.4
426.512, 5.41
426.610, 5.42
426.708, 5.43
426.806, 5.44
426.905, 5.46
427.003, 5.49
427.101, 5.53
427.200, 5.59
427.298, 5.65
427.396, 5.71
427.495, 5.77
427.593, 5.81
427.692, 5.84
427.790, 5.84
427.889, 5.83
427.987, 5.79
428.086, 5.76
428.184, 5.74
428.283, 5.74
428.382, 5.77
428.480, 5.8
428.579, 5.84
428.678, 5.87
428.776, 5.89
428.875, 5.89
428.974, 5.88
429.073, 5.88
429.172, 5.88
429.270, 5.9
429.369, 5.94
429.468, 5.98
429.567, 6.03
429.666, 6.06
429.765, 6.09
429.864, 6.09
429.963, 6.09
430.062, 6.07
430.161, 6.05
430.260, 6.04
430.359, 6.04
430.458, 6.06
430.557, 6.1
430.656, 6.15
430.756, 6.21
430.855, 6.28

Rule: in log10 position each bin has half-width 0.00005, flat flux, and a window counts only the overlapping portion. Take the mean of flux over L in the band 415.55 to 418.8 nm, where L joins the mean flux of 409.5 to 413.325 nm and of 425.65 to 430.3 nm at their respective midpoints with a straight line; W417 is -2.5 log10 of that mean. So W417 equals 0.13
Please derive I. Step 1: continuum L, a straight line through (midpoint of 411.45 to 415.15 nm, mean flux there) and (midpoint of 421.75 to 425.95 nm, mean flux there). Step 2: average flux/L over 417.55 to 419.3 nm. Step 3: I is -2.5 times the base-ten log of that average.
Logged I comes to 0.051 mag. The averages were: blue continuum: 5.96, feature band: 5.44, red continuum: 5.43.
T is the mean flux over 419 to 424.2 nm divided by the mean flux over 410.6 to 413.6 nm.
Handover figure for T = 0.9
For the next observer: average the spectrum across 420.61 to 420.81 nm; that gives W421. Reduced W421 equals 5.45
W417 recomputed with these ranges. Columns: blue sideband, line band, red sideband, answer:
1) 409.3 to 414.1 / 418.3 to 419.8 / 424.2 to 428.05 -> 0.097 mag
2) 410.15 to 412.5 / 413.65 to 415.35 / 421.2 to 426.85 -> 0.090 mag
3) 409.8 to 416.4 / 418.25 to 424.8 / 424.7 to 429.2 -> 0.083 mag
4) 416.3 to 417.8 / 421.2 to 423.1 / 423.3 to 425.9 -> 0.040 mag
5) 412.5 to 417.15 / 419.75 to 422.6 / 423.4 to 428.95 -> 0.058 mag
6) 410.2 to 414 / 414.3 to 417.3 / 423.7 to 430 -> 0.095 mag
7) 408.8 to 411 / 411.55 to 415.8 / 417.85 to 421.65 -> 0.036 mag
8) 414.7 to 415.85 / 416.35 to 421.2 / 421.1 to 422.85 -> 0.005 mag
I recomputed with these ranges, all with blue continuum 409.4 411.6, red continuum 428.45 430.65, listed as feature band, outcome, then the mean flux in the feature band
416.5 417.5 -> 0.16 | 5.54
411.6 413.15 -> 0.07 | 6.18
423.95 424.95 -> 0.12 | 5.5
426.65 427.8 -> 0.08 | 5.62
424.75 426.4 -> 0.11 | 5.52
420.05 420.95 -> 0.17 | 5.36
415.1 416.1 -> 0.17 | 5.54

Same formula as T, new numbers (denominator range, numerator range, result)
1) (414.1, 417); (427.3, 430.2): 1.05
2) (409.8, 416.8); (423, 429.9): 0.93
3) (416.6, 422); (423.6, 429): 1.03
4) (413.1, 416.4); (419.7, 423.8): 0.94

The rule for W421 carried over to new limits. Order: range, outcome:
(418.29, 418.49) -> 5.42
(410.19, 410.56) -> 6.82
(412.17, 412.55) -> 6.14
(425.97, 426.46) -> 5.41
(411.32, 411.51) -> 6.62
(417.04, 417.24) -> 5.57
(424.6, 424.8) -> 5.51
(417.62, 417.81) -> 5.52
